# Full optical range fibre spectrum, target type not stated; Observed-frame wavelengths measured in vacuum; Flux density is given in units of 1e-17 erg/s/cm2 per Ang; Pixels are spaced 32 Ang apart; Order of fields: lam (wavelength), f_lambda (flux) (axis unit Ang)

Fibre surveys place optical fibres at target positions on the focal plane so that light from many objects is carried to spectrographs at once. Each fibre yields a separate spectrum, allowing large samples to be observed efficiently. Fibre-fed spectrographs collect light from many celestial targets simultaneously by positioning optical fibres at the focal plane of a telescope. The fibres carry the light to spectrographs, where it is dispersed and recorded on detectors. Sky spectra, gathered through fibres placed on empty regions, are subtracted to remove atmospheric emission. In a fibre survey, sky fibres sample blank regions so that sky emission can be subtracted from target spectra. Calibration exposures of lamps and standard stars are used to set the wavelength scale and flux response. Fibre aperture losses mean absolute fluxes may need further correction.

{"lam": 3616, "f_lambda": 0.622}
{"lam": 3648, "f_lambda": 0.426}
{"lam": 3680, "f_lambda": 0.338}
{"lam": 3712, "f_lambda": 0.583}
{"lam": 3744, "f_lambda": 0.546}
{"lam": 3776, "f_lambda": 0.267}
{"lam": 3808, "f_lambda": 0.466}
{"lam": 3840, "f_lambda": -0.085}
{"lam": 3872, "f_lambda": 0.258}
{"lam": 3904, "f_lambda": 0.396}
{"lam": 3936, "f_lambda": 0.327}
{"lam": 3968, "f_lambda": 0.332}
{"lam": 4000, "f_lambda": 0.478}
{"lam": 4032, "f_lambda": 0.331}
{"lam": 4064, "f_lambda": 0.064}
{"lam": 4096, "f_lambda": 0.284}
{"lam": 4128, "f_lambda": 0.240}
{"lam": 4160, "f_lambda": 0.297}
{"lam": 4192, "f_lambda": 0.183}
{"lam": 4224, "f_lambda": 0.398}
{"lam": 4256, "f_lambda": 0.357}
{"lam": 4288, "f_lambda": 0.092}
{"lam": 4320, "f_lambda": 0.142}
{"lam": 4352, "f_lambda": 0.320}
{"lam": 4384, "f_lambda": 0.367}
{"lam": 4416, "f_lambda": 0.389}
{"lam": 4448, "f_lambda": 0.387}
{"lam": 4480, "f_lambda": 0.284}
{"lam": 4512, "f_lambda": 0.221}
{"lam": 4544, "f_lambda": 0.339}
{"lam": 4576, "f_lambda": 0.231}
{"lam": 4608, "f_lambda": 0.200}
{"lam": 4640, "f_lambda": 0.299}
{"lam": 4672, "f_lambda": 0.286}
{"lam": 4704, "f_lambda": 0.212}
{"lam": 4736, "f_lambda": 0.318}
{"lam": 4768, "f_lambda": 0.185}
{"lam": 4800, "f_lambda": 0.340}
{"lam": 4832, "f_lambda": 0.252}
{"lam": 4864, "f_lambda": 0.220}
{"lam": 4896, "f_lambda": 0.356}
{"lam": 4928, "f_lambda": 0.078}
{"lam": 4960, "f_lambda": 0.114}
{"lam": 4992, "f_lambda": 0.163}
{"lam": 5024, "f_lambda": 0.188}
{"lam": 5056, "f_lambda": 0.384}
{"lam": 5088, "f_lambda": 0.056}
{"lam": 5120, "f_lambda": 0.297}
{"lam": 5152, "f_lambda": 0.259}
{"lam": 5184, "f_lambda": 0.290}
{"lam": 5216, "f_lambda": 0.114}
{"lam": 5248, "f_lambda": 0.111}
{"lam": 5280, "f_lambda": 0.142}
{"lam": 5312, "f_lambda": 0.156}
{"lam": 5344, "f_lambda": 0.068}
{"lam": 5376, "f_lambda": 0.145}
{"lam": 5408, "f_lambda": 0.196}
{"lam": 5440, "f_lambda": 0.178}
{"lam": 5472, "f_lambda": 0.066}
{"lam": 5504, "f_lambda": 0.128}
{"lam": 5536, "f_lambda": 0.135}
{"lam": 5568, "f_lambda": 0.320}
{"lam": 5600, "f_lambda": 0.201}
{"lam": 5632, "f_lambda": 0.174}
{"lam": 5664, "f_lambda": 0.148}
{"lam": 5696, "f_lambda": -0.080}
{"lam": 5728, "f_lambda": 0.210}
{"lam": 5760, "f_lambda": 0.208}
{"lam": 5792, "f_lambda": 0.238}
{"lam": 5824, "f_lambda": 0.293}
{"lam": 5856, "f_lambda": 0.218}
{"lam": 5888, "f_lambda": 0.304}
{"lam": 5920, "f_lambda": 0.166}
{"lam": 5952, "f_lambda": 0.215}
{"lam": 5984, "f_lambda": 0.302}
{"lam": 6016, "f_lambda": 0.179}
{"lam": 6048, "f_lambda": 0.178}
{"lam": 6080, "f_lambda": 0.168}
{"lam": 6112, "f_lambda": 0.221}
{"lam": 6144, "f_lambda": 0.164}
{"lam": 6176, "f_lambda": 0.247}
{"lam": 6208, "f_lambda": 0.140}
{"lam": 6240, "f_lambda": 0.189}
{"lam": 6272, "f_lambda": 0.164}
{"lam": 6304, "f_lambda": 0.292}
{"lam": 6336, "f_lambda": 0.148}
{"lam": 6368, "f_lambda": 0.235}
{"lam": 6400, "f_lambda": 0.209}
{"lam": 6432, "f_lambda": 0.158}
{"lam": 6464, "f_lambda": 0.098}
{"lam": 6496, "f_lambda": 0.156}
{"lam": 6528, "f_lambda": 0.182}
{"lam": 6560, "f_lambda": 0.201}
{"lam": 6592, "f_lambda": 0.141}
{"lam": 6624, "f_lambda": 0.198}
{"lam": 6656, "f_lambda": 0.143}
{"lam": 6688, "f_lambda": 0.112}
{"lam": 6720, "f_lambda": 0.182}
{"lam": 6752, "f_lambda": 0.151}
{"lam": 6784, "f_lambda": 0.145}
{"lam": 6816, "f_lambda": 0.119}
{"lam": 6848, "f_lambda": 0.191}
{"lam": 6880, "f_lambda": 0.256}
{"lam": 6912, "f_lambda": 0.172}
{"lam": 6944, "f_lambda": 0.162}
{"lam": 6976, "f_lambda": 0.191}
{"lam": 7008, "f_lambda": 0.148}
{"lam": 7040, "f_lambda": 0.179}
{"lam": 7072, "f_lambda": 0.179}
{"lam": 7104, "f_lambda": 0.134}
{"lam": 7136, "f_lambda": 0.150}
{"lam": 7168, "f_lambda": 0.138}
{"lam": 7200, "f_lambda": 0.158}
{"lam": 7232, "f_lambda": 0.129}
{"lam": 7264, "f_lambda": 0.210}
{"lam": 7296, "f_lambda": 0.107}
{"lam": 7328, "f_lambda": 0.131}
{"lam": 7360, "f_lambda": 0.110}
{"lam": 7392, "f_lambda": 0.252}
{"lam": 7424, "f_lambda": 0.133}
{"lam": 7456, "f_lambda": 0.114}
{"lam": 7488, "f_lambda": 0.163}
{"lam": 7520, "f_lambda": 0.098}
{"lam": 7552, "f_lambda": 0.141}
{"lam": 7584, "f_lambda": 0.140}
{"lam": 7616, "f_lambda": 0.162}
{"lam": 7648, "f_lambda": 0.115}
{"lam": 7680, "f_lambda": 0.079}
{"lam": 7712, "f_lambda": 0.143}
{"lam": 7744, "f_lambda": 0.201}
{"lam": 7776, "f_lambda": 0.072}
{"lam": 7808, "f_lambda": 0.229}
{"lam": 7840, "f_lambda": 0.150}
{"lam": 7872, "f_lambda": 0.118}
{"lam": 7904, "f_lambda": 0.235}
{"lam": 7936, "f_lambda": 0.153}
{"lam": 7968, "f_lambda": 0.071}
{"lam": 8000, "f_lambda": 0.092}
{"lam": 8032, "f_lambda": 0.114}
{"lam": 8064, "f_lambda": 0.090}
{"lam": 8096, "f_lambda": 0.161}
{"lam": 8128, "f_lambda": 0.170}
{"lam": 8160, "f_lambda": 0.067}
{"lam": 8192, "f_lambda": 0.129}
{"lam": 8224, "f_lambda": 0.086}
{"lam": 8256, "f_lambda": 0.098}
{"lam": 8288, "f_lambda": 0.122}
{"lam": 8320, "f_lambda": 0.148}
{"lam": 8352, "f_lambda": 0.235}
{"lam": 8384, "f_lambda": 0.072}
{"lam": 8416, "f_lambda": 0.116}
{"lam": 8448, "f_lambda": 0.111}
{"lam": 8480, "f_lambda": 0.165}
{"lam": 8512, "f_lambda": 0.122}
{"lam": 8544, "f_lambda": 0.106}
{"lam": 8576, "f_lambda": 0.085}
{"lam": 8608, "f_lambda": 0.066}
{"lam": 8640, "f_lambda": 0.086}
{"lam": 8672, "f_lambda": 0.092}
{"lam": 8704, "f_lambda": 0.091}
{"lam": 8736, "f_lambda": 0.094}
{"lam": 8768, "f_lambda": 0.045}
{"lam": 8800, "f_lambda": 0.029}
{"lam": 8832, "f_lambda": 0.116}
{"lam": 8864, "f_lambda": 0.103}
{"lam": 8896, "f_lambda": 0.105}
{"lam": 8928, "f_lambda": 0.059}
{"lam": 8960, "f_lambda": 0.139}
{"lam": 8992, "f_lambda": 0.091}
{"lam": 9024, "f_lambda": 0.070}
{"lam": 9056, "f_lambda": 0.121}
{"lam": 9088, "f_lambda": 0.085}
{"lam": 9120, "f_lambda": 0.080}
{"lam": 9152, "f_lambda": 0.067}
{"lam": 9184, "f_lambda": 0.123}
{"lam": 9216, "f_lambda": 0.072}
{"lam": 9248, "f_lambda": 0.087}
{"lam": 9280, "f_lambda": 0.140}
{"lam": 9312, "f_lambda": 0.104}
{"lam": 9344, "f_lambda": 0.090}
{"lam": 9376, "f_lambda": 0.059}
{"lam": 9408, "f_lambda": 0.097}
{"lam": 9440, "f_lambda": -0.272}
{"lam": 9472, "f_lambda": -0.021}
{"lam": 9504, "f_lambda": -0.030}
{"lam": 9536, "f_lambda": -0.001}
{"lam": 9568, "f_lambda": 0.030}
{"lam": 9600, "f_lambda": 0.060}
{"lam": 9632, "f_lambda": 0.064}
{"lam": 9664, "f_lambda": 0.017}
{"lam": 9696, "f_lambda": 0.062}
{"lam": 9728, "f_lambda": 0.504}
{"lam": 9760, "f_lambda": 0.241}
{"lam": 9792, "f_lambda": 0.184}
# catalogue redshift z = 1.612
